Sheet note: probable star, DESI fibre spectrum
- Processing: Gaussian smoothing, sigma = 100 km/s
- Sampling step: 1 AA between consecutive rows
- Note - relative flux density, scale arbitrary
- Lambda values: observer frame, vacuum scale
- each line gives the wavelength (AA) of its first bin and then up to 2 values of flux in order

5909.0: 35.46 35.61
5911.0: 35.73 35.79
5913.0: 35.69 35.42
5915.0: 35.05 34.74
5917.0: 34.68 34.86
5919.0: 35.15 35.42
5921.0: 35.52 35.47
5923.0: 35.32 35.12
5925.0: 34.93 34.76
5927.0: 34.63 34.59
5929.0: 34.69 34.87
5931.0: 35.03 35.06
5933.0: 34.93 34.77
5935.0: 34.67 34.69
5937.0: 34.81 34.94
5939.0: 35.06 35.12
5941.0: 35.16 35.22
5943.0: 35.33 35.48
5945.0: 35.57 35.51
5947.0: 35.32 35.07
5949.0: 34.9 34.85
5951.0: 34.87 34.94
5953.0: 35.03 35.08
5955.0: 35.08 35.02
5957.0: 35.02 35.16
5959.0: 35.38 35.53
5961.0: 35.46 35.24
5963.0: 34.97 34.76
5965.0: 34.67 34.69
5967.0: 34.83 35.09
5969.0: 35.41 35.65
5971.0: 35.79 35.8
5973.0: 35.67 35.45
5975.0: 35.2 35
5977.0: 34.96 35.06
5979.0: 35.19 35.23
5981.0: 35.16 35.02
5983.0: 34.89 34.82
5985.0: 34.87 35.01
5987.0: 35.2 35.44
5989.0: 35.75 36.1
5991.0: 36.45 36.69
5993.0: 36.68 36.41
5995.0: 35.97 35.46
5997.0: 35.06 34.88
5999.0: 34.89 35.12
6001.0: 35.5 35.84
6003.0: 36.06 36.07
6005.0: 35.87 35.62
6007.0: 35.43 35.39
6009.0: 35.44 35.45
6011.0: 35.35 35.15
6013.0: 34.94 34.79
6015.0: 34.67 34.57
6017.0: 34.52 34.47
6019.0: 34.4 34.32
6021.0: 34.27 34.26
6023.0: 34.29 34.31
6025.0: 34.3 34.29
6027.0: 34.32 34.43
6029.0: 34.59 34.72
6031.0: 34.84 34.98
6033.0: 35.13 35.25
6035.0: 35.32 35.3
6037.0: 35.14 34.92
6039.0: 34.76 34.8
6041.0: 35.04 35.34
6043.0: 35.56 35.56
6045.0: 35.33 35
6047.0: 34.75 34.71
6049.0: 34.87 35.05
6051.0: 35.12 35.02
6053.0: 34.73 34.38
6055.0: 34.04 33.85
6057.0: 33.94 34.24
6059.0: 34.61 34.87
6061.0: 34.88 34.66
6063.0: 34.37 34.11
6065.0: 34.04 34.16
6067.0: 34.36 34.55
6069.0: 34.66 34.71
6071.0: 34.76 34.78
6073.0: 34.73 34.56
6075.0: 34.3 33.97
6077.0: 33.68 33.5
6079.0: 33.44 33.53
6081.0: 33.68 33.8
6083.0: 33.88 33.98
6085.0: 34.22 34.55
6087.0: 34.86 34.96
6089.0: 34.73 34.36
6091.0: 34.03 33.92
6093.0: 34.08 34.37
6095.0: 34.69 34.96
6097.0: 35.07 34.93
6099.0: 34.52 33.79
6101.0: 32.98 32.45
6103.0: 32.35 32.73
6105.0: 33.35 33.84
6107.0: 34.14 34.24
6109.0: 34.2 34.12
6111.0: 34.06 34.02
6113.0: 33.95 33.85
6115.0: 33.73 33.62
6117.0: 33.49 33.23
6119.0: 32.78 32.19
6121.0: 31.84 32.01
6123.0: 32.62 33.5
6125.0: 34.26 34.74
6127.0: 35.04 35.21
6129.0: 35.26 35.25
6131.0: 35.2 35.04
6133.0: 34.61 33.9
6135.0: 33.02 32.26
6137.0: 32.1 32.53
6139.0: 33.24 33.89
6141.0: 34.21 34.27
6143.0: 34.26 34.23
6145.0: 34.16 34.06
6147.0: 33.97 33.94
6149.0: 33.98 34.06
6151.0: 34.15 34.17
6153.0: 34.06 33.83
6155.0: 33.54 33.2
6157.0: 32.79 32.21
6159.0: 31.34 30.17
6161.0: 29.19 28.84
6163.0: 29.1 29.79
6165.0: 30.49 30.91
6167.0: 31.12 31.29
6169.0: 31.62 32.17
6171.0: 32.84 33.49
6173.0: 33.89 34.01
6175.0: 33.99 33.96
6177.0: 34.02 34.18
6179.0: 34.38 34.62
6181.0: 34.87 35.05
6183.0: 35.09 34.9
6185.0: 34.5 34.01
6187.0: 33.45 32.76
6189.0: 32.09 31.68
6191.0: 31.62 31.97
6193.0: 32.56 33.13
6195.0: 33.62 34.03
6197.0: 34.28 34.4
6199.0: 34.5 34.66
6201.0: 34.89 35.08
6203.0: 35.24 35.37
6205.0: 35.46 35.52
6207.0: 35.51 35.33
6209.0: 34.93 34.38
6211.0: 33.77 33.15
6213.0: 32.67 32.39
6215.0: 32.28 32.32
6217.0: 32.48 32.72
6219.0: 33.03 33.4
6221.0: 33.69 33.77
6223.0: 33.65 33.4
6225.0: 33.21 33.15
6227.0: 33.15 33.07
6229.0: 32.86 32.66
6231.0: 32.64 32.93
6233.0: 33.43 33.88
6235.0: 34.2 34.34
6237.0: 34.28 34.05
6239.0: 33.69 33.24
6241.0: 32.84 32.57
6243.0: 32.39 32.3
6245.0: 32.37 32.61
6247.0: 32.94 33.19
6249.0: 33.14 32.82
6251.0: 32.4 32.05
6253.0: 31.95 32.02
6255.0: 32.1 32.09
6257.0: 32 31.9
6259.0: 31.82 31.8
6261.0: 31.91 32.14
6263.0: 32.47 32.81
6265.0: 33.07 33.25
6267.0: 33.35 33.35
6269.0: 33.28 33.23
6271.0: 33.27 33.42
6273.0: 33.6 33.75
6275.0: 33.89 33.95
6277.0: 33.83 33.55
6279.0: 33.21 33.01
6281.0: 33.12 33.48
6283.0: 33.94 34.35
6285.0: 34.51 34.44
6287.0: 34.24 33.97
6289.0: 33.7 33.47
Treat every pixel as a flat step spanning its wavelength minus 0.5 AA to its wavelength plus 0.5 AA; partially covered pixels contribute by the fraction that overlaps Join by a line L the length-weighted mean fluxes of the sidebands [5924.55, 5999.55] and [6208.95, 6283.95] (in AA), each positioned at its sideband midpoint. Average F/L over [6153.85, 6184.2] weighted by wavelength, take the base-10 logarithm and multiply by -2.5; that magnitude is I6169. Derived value 0.035 mag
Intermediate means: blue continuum 35.2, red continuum 33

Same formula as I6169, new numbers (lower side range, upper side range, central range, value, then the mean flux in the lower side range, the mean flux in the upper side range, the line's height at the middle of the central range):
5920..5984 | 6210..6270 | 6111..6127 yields 0.01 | 35.1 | 32.9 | 33.8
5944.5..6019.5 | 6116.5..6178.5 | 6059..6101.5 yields -0.01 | 35.3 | 33.1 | 34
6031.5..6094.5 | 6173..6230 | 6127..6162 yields 0.02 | 34.6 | 33.8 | 34.1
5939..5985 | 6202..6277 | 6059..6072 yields 0.00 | 35.2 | 33.2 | 34.4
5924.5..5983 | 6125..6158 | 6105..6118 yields 0.01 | 35.1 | 34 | 34.2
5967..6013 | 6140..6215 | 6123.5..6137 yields -0.01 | 35.5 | 33.4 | 33.9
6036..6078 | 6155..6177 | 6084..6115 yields -0.02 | 34.7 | 31.8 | 33.5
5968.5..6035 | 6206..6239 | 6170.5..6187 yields -0.01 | 35.2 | 33.5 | 33.8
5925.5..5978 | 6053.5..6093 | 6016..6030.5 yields 0.01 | 35.1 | 34.3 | 34.6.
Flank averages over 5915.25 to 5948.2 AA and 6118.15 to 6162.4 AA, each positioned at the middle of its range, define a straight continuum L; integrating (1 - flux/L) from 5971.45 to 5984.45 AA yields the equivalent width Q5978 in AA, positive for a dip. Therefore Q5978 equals -0.2 AA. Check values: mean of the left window 35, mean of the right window 33.4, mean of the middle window 35.2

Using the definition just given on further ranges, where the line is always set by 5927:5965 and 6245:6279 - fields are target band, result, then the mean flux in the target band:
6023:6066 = -0.48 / 34.7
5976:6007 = -0.69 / 35.5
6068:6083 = -0.01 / 34.2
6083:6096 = -0.14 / 34.4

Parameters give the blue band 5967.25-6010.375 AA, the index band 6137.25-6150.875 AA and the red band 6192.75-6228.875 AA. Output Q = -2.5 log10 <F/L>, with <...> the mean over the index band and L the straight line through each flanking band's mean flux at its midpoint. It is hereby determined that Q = 0.01 mag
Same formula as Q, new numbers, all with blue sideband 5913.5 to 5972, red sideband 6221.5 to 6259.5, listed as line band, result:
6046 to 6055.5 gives -0.01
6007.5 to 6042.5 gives -0.01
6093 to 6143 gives 0.00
